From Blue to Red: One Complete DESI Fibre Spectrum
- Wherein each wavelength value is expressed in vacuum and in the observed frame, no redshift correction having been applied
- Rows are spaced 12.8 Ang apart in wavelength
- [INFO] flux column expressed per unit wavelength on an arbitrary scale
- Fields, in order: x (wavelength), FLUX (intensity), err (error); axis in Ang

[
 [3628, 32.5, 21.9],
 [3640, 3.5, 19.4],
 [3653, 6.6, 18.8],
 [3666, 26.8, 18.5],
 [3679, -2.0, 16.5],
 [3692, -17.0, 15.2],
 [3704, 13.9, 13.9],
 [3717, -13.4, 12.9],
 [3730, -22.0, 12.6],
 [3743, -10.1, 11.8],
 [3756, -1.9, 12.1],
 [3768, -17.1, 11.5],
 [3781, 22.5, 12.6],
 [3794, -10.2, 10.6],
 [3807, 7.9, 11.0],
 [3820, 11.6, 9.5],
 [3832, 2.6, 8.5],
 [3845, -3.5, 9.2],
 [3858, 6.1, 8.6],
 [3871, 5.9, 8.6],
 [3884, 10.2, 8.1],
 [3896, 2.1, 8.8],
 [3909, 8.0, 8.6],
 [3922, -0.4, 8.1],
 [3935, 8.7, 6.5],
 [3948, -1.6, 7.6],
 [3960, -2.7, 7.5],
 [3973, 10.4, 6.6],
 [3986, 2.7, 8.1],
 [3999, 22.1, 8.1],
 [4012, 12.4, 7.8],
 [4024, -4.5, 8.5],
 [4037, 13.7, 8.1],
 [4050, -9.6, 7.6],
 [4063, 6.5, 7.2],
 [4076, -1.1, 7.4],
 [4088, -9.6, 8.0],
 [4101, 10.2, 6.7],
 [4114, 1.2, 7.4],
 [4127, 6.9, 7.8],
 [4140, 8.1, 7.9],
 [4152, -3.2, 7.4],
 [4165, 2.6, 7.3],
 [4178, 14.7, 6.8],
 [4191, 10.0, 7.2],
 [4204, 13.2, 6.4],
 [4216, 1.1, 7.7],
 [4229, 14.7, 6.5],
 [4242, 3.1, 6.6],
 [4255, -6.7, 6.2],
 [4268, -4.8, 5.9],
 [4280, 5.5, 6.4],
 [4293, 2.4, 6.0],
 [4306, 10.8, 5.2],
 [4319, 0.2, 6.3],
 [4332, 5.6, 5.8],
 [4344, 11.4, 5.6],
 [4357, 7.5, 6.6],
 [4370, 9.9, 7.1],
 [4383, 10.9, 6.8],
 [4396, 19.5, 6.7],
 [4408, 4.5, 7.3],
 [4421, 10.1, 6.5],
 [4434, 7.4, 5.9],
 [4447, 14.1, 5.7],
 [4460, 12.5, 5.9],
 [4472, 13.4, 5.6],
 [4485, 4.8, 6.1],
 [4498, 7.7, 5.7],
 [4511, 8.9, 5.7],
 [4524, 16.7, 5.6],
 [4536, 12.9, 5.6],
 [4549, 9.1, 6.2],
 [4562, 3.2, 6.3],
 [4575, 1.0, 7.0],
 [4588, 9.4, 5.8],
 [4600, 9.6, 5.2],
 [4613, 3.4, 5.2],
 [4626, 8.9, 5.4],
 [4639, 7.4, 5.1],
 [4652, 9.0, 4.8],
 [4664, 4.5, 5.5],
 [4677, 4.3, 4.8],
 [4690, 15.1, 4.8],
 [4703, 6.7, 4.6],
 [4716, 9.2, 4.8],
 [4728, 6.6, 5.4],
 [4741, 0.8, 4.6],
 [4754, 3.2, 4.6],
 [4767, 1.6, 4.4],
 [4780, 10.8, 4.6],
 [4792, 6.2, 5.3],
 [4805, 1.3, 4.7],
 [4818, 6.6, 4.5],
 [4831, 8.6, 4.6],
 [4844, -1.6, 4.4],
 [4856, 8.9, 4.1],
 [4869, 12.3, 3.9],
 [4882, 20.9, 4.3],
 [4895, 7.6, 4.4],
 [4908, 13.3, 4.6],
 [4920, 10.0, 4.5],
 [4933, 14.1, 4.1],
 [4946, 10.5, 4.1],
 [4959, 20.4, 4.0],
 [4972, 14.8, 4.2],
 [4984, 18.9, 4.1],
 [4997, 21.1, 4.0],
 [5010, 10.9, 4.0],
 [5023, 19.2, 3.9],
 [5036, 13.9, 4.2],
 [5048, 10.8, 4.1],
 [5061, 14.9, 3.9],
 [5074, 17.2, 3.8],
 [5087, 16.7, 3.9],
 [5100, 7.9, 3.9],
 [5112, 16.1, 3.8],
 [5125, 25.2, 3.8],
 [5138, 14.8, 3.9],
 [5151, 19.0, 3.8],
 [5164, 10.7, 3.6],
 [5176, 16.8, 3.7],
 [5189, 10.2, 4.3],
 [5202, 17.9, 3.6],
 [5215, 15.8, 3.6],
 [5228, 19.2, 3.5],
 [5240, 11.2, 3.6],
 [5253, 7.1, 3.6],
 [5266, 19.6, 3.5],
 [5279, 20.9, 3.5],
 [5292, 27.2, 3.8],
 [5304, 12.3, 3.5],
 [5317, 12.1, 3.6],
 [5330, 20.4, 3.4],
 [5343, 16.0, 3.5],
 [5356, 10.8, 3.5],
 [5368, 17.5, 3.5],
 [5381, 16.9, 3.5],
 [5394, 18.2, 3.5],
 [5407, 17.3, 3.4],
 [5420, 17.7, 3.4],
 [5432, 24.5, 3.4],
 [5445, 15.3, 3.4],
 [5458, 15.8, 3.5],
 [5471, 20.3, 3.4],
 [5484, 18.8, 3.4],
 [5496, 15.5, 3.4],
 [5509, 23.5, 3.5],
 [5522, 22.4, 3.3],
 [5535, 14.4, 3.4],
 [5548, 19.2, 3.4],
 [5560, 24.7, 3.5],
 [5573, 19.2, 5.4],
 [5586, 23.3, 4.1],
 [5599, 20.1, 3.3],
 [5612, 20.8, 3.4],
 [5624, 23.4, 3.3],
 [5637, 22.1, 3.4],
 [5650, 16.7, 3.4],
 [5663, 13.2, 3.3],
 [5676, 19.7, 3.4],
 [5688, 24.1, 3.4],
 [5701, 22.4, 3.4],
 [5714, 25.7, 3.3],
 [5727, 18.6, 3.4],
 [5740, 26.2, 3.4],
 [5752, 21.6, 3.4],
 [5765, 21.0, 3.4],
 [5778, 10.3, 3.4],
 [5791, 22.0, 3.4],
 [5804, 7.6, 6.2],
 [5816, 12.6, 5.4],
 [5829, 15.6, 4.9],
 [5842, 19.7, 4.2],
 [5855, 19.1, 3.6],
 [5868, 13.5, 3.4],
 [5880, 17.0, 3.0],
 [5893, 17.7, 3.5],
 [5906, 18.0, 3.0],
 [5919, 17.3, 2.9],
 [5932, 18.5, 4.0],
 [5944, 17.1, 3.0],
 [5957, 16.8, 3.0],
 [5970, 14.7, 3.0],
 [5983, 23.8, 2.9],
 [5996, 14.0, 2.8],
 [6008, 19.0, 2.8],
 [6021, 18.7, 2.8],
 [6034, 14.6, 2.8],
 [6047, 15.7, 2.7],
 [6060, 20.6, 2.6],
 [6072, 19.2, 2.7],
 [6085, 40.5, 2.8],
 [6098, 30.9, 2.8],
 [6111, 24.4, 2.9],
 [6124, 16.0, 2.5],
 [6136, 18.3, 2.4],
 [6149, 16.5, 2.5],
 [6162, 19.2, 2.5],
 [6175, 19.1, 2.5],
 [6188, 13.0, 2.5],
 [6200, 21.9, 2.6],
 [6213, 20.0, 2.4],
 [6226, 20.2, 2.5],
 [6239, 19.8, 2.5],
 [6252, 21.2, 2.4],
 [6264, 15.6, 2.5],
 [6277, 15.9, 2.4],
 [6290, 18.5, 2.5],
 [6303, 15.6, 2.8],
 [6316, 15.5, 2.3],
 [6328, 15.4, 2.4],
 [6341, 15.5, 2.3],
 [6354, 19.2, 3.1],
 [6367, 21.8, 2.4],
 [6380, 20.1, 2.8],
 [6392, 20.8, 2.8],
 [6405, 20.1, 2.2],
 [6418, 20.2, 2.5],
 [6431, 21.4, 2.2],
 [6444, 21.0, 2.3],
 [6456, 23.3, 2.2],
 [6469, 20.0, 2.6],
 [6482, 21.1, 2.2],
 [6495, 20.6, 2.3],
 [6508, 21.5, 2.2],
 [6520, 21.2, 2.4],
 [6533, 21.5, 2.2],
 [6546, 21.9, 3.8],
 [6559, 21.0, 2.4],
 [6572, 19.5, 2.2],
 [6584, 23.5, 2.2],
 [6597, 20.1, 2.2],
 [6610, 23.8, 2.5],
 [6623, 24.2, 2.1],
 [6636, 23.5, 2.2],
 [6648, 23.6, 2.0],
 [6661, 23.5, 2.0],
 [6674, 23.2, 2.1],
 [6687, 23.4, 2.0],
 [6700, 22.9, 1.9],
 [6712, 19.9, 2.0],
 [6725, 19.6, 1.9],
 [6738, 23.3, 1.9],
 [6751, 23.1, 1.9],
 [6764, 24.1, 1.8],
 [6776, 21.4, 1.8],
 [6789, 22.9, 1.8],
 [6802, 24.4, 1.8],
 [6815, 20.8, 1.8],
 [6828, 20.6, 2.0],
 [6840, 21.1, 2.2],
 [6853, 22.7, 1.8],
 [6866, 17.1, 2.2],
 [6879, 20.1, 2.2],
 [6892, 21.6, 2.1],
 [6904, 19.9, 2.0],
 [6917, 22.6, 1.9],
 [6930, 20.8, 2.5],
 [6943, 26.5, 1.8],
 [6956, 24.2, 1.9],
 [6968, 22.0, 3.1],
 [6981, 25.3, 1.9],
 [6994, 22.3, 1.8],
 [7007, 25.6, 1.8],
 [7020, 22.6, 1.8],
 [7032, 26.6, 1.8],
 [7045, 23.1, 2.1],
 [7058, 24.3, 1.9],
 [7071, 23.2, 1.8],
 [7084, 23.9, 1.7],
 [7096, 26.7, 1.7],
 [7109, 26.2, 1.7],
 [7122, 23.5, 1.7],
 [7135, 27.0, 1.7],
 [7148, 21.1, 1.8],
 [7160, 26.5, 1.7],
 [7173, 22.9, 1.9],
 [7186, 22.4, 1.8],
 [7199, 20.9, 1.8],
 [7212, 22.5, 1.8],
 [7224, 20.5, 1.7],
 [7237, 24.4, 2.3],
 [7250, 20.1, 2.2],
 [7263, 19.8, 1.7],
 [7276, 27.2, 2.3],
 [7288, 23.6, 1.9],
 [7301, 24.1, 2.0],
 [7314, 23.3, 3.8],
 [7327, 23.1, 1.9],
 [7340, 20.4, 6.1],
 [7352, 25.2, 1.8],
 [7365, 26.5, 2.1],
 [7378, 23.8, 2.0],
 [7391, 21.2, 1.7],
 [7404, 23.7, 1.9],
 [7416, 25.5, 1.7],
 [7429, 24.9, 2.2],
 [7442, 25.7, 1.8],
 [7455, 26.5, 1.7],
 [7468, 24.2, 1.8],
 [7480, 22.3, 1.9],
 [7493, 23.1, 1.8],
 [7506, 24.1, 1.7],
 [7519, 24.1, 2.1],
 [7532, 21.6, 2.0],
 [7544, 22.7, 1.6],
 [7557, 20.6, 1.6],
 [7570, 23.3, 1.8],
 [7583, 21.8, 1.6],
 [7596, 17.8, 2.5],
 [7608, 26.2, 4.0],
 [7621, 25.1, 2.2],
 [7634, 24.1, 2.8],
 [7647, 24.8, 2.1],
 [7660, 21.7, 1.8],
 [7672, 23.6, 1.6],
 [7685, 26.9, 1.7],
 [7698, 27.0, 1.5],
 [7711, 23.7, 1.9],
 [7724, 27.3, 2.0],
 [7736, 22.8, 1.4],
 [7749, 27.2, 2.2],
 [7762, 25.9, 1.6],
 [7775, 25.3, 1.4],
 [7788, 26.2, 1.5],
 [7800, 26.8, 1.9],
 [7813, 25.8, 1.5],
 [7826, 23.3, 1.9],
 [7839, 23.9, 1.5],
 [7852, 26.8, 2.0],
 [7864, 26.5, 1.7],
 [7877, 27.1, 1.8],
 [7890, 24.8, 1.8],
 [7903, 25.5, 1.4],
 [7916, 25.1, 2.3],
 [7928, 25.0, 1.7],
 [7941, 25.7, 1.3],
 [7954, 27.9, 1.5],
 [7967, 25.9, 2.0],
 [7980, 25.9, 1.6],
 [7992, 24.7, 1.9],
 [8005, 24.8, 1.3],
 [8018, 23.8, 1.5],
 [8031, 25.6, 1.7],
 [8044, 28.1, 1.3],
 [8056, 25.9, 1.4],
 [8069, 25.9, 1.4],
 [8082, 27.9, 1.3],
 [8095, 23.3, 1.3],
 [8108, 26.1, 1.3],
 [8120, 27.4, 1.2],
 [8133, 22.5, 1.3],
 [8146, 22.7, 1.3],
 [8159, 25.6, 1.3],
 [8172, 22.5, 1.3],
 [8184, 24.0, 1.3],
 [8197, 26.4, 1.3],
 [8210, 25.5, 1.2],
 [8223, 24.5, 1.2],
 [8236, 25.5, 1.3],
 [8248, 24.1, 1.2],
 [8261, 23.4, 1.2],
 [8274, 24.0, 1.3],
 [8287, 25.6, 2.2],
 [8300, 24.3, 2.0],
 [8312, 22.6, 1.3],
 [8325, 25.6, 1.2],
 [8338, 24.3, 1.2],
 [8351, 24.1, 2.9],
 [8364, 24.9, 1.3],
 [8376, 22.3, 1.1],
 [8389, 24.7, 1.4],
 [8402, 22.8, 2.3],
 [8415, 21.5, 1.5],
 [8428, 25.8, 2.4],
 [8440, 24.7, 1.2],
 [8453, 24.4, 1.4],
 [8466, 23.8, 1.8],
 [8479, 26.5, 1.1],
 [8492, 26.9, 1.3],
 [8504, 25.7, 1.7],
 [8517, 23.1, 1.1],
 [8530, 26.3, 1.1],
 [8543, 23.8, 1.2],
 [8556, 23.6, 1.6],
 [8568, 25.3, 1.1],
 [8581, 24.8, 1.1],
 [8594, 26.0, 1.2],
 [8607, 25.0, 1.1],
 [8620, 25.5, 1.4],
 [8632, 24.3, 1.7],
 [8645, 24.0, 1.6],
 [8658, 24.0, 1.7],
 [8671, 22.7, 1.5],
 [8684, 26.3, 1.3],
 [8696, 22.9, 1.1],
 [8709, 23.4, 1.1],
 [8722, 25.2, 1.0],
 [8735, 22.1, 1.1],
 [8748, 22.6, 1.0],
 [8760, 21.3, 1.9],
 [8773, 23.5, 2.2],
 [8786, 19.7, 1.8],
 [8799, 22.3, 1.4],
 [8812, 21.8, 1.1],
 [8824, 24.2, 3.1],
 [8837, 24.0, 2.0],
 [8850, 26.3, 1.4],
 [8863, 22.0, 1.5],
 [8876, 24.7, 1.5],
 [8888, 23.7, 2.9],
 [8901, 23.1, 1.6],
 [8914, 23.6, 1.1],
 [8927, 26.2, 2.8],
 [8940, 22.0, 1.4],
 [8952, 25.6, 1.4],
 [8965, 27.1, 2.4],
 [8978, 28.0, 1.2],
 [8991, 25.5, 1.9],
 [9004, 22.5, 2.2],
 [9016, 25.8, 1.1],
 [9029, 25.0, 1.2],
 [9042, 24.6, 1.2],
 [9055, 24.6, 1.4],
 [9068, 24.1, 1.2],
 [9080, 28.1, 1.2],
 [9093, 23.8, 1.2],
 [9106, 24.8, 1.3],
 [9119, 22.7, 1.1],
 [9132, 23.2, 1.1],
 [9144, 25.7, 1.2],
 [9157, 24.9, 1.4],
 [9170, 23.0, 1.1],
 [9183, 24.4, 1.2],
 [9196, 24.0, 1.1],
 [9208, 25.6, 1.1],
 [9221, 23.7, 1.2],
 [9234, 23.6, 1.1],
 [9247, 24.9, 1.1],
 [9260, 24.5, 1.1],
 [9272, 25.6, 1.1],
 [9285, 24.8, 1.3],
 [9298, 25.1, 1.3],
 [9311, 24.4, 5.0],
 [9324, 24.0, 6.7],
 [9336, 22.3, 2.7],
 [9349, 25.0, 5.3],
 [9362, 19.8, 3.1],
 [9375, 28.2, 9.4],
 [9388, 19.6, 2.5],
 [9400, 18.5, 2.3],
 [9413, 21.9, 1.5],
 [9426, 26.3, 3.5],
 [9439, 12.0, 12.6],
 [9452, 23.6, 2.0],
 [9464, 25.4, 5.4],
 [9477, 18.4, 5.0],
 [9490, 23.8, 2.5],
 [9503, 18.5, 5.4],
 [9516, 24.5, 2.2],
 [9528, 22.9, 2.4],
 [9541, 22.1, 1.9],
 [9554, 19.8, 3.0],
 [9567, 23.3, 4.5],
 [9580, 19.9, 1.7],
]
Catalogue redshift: 0.221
